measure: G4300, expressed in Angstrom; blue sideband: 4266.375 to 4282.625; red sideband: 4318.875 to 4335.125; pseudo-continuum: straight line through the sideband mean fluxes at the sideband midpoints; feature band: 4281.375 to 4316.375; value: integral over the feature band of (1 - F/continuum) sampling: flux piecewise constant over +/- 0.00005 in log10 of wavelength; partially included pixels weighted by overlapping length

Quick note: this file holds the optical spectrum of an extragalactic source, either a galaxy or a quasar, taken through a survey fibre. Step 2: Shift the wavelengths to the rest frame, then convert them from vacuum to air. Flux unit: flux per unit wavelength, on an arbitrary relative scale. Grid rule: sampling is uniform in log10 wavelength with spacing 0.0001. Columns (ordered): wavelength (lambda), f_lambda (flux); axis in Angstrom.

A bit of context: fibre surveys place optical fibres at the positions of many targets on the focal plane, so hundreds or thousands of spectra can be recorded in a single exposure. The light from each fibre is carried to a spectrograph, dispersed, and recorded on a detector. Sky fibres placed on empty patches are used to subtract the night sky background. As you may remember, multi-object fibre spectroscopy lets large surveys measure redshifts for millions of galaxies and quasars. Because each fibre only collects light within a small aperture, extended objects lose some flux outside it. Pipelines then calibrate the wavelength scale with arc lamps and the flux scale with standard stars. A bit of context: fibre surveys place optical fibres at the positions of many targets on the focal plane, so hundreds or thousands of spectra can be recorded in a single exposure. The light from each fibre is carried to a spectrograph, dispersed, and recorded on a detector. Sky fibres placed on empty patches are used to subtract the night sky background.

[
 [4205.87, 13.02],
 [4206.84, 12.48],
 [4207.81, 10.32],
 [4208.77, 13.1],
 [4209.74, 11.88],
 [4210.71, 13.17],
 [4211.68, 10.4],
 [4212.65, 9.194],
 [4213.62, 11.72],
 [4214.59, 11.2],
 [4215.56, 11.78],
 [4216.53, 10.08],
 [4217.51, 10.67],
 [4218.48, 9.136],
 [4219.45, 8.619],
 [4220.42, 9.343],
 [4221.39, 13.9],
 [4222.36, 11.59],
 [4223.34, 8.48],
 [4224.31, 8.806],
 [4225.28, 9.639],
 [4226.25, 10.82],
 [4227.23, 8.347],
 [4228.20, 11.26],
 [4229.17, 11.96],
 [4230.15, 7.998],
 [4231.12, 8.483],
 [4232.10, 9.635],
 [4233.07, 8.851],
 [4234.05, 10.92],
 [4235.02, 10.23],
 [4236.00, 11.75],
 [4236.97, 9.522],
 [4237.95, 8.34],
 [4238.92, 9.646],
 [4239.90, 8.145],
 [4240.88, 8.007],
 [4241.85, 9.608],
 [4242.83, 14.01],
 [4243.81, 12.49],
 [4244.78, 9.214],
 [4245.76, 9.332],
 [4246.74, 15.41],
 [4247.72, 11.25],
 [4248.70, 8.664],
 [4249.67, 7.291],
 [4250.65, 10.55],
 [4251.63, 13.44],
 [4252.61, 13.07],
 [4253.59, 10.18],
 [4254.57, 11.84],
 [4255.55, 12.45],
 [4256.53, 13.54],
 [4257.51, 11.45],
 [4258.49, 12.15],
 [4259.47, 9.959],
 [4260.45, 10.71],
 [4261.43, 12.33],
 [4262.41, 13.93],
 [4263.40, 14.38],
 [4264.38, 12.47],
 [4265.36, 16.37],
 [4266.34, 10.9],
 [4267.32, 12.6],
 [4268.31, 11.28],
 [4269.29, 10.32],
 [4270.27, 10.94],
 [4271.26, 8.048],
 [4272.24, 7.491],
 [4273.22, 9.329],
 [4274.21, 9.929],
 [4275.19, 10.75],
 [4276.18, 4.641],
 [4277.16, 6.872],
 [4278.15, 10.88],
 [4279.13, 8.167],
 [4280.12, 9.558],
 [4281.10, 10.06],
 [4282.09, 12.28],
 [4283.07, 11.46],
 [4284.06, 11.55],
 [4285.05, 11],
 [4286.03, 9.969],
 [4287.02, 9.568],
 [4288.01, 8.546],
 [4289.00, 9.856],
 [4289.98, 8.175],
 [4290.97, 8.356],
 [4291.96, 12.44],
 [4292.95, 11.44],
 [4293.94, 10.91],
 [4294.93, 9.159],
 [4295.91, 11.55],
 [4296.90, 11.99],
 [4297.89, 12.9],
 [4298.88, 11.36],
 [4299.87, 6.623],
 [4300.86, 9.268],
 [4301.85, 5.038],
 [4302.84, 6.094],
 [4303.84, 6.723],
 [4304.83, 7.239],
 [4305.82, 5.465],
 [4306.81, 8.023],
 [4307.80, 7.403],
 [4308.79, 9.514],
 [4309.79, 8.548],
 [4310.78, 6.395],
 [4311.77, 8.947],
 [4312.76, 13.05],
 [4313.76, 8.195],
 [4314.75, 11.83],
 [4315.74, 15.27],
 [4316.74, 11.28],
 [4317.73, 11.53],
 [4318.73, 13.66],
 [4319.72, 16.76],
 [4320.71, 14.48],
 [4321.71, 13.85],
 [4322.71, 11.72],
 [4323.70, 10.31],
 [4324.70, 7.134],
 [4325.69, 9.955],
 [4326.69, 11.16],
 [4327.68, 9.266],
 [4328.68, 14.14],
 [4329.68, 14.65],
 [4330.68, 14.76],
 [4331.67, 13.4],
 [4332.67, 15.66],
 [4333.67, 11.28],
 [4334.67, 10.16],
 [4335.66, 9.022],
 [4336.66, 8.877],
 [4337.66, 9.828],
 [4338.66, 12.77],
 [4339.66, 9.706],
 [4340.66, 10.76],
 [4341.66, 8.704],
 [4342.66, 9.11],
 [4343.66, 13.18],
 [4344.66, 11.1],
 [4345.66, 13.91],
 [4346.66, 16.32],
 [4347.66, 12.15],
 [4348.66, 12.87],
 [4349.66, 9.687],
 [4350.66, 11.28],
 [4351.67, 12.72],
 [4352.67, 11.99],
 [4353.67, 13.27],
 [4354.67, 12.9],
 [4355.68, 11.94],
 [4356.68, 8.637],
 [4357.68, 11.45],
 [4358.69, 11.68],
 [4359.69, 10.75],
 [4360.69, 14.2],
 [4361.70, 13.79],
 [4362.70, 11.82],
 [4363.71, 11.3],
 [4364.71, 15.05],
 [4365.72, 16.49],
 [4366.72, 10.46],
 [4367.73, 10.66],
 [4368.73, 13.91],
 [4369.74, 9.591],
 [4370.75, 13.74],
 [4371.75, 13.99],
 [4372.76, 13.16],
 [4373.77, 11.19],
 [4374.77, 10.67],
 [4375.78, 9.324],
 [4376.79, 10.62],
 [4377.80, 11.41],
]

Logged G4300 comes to 4.1 Angstrom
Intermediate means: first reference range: 9.62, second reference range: 12.5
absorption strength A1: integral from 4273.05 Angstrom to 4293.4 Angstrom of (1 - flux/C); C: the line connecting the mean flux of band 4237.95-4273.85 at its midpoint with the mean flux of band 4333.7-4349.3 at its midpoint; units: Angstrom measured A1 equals 2.6 Angstrom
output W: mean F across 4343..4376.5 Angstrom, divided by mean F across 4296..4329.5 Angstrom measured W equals 1.2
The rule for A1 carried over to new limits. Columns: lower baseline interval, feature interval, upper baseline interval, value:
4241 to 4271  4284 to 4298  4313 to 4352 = 1.6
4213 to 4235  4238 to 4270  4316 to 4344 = -2.5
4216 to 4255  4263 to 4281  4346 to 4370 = 1.0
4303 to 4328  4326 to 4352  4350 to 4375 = -1.2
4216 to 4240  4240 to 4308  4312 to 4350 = 2.7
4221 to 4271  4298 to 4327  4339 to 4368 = 4.2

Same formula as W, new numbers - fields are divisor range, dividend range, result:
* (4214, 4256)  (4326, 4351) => 1.13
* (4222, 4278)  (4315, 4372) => 1.15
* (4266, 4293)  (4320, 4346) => 1.17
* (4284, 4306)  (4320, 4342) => 1.23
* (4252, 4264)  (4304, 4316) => 0.74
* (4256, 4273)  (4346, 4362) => 1.05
